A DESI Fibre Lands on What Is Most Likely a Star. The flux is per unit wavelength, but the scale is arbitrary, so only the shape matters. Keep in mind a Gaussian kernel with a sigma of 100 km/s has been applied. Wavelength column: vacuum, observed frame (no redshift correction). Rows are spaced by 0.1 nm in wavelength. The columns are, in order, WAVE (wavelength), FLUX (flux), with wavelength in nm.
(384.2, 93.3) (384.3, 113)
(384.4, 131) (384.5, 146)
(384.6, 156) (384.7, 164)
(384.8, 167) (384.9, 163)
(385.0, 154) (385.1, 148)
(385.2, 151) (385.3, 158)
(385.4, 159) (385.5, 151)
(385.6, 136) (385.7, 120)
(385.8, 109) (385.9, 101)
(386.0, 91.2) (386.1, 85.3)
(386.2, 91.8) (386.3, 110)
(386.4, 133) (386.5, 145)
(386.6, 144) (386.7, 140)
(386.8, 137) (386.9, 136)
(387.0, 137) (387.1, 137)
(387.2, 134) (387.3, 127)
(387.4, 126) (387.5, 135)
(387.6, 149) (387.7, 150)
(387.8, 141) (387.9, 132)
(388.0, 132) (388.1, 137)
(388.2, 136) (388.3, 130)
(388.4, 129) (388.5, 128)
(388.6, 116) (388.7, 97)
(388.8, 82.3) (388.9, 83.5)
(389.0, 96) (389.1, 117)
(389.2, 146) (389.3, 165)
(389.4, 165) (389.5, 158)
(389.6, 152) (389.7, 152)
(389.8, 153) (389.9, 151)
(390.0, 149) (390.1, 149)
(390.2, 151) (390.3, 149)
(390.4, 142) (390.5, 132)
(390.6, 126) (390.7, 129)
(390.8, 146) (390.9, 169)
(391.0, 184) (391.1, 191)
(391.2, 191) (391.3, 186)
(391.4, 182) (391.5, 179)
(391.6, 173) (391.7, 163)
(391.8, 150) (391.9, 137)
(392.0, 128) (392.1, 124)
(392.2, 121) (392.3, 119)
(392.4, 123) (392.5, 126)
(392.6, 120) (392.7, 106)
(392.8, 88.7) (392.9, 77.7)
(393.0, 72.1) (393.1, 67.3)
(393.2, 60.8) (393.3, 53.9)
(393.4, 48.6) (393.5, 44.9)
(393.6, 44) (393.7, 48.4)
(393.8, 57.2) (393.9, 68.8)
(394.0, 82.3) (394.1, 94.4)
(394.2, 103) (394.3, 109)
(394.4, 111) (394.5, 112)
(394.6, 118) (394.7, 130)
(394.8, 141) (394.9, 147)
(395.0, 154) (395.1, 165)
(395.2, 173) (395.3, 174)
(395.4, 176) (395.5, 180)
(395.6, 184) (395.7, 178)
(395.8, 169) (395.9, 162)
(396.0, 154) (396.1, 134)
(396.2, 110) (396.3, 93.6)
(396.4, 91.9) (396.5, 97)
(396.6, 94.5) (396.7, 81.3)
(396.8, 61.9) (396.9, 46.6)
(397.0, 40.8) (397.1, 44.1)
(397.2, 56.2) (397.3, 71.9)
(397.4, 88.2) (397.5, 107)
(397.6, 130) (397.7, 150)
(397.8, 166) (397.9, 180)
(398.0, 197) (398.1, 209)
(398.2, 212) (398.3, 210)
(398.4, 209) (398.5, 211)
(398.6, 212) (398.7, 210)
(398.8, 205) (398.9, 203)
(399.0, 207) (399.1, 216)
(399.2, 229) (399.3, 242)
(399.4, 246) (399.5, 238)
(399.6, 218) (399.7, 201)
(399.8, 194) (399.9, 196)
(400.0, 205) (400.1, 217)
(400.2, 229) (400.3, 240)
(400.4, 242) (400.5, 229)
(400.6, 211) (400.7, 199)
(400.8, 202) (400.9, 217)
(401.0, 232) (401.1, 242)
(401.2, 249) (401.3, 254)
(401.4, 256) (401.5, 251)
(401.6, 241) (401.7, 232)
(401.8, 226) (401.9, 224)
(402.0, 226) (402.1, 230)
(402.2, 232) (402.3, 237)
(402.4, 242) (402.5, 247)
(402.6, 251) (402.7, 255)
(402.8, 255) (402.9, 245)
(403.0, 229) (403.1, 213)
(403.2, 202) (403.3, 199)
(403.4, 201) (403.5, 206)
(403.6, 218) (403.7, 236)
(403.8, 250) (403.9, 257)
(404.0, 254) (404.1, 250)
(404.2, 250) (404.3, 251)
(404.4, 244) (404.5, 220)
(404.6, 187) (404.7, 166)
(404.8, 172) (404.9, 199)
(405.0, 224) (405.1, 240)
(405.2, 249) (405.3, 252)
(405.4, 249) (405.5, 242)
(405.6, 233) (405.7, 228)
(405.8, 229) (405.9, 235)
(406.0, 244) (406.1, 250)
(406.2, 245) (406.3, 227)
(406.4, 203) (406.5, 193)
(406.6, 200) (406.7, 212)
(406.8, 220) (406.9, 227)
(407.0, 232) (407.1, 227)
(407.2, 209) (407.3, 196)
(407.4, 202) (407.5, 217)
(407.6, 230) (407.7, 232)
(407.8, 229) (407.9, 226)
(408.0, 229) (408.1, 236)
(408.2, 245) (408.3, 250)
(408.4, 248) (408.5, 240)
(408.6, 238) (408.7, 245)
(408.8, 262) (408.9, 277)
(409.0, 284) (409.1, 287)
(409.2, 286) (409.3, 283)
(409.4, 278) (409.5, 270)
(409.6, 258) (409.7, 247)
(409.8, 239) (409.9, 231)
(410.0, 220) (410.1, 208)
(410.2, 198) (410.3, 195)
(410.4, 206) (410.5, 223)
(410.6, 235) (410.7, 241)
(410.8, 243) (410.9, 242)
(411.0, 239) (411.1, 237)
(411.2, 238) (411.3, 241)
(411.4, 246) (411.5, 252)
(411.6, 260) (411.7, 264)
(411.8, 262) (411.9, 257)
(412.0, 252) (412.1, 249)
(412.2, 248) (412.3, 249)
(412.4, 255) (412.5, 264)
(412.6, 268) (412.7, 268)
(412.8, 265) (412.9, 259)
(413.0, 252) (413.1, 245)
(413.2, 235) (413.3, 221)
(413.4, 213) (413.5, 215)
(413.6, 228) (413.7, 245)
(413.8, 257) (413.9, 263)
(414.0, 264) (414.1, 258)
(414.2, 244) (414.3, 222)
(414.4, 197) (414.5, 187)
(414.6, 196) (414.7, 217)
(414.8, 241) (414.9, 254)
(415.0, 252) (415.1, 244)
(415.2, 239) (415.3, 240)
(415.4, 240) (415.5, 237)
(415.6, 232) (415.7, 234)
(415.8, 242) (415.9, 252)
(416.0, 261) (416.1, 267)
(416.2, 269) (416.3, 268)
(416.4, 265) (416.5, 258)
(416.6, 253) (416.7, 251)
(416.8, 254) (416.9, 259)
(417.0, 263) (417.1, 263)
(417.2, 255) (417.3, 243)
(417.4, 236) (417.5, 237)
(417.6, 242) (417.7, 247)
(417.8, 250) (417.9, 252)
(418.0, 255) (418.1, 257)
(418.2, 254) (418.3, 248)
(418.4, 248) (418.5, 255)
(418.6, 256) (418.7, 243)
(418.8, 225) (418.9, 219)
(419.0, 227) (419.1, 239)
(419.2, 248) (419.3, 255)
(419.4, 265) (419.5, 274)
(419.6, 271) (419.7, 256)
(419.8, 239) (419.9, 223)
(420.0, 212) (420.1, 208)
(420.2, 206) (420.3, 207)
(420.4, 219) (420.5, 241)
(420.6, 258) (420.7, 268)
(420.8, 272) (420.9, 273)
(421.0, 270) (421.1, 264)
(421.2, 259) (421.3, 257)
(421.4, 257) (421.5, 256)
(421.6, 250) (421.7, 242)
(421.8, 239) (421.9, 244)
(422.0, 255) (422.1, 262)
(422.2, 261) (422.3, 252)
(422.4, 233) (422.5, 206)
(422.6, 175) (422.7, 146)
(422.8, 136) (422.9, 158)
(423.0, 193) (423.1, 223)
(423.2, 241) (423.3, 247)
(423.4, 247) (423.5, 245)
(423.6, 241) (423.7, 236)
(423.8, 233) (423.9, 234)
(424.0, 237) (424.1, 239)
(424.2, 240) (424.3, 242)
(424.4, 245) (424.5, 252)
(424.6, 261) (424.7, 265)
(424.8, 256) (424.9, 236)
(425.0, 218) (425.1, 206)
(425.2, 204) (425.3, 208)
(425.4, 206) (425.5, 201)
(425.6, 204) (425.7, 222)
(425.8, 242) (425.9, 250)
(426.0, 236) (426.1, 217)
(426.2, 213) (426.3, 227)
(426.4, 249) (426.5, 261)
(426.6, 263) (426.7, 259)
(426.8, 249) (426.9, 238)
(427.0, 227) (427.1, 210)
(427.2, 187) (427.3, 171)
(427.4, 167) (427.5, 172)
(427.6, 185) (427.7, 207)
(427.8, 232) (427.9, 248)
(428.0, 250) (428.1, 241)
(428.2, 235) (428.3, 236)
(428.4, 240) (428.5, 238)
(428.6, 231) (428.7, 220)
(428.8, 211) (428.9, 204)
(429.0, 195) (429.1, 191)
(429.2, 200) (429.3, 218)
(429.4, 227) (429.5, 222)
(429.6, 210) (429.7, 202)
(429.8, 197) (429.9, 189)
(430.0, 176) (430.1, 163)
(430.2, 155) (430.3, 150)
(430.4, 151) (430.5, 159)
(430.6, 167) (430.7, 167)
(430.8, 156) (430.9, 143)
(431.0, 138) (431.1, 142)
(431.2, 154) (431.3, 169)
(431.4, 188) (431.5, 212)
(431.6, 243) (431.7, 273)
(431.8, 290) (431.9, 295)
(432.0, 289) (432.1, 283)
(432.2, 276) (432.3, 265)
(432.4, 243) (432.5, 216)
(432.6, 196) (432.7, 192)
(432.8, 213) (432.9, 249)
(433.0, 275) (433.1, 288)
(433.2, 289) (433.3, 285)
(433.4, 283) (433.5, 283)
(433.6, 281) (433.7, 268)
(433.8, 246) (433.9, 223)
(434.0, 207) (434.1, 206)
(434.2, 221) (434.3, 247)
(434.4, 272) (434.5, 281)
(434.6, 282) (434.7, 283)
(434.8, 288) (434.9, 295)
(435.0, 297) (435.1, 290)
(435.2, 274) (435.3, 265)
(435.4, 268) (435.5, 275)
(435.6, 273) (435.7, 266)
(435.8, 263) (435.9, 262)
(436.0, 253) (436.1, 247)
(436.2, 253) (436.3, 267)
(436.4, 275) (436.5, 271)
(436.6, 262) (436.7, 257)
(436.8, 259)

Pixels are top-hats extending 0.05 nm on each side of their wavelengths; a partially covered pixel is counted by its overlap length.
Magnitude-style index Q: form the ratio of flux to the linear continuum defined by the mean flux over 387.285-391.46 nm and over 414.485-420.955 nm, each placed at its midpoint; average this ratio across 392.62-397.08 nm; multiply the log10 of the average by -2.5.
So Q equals 0.46 mag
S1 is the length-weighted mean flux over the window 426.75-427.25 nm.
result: 222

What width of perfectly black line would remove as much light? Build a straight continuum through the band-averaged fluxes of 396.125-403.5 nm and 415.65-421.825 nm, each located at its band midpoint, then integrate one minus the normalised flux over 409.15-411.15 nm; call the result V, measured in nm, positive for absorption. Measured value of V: -0.14 nm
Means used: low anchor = 192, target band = 239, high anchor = 249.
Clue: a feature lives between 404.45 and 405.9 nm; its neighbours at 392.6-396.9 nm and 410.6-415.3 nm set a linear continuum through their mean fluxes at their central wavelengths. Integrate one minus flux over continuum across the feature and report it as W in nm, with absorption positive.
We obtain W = -0.273 nm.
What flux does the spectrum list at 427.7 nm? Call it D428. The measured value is 207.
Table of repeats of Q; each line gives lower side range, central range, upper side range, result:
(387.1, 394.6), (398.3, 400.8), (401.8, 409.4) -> -0.15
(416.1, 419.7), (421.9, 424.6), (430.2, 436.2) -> 0.09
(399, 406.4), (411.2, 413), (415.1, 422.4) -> -0.07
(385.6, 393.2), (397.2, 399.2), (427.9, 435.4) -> -0.16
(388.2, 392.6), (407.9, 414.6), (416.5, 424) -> -0.16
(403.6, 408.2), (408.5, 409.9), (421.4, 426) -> -0.16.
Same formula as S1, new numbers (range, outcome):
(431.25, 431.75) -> 217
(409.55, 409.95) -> 244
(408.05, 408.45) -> 245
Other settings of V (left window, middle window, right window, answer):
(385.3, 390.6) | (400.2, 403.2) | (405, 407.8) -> -0.47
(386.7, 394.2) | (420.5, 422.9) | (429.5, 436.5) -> -0.38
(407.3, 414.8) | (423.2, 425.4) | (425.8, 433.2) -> -0.14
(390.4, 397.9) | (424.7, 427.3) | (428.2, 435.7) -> -0.18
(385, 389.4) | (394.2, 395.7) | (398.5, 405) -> 0.28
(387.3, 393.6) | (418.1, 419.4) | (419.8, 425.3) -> -0.13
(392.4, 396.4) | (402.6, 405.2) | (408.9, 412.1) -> -0.47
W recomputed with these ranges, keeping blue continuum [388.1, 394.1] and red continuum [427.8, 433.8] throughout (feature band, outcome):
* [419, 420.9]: -0.48 nm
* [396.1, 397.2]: 0.47 nm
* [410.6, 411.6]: -0.41 nm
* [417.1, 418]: -0.28 nm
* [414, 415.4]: -0.39 nm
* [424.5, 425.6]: -0.11 nm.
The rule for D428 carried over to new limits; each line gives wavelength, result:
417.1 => 263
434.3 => 247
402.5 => 247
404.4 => 244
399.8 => 194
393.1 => 67.3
